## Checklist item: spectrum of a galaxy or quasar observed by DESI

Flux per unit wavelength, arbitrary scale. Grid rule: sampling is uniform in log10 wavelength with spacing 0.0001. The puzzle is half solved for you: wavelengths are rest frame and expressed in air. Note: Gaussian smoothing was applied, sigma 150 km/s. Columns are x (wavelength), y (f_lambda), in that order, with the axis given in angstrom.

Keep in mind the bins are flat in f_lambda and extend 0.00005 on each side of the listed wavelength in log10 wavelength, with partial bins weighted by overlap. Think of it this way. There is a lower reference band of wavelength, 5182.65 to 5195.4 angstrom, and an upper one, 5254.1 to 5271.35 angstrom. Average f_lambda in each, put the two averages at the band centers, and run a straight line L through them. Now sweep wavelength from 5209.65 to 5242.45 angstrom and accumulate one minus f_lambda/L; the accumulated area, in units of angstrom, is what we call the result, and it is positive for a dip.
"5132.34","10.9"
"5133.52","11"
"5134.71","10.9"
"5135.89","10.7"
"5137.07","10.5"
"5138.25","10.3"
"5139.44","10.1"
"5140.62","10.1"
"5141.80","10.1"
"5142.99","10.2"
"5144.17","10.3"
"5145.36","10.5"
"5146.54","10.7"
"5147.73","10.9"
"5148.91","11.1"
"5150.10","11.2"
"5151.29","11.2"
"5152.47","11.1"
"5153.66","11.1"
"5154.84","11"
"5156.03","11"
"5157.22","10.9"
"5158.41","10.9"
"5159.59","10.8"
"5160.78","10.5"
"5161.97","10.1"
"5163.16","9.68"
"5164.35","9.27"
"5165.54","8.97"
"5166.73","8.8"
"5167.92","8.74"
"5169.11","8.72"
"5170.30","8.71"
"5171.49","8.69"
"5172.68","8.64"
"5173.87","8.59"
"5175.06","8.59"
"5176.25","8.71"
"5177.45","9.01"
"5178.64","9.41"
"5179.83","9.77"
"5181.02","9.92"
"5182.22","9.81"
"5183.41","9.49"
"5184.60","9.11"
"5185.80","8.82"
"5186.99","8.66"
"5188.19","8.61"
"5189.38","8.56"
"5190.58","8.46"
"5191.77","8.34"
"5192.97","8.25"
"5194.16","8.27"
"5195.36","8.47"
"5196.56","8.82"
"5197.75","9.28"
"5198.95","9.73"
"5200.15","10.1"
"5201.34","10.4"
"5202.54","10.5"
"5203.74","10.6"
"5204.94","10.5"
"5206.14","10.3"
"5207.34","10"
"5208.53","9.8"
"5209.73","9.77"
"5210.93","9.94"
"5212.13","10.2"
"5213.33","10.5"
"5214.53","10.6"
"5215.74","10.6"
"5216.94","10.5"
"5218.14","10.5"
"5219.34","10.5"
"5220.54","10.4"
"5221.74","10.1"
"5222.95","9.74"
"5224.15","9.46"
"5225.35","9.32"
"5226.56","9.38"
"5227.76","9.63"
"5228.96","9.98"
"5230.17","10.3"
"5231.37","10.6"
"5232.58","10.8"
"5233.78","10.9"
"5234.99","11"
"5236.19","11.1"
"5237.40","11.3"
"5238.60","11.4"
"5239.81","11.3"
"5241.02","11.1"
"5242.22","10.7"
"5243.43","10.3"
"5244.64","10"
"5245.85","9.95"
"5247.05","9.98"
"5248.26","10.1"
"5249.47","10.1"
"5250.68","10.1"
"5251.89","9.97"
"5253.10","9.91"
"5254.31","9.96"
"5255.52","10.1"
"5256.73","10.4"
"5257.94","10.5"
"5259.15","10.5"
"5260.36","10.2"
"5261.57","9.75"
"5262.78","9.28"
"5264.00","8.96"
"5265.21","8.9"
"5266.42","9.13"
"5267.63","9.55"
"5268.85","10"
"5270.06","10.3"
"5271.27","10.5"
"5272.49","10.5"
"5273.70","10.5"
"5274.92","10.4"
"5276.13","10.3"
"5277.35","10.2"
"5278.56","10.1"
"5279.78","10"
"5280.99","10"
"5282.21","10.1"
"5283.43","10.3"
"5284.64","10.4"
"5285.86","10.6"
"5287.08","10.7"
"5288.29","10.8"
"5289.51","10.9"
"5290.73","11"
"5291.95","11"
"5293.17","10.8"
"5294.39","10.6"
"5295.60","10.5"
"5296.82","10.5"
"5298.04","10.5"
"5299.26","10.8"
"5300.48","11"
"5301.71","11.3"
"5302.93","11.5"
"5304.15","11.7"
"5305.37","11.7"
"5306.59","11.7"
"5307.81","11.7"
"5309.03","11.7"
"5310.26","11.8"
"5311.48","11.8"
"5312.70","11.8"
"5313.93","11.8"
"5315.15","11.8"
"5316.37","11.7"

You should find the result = -4.1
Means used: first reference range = 8.66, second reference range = 9.85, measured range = 10.4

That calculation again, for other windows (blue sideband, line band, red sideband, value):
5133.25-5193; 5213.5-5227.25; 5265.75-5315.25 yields 0.17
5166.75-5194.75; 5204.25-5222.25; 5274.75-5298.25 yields -1.77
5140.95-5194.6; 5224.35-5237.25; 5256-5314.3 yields -0.19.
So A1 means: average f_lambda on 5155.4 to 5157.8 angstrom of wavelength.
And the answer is 10.9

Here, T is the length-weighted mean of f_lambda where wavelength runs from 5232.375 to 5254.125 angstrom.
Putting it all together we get 10.5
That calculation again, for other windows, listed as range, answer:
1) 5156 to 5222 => 9.57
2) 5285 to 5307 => 11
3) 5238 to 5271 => 10.1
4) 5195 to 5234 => 10.1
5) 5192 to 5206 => 9.53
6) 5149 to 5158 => 11.1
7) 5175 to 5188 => 9.21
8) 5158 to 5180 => 9.27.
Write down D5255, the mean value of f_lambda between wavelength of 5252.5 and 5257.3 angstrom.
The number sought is 10.1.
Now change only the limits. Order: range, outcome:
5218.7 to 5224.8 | 10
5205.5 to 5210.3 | 9.99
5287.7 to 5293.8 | 10.9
